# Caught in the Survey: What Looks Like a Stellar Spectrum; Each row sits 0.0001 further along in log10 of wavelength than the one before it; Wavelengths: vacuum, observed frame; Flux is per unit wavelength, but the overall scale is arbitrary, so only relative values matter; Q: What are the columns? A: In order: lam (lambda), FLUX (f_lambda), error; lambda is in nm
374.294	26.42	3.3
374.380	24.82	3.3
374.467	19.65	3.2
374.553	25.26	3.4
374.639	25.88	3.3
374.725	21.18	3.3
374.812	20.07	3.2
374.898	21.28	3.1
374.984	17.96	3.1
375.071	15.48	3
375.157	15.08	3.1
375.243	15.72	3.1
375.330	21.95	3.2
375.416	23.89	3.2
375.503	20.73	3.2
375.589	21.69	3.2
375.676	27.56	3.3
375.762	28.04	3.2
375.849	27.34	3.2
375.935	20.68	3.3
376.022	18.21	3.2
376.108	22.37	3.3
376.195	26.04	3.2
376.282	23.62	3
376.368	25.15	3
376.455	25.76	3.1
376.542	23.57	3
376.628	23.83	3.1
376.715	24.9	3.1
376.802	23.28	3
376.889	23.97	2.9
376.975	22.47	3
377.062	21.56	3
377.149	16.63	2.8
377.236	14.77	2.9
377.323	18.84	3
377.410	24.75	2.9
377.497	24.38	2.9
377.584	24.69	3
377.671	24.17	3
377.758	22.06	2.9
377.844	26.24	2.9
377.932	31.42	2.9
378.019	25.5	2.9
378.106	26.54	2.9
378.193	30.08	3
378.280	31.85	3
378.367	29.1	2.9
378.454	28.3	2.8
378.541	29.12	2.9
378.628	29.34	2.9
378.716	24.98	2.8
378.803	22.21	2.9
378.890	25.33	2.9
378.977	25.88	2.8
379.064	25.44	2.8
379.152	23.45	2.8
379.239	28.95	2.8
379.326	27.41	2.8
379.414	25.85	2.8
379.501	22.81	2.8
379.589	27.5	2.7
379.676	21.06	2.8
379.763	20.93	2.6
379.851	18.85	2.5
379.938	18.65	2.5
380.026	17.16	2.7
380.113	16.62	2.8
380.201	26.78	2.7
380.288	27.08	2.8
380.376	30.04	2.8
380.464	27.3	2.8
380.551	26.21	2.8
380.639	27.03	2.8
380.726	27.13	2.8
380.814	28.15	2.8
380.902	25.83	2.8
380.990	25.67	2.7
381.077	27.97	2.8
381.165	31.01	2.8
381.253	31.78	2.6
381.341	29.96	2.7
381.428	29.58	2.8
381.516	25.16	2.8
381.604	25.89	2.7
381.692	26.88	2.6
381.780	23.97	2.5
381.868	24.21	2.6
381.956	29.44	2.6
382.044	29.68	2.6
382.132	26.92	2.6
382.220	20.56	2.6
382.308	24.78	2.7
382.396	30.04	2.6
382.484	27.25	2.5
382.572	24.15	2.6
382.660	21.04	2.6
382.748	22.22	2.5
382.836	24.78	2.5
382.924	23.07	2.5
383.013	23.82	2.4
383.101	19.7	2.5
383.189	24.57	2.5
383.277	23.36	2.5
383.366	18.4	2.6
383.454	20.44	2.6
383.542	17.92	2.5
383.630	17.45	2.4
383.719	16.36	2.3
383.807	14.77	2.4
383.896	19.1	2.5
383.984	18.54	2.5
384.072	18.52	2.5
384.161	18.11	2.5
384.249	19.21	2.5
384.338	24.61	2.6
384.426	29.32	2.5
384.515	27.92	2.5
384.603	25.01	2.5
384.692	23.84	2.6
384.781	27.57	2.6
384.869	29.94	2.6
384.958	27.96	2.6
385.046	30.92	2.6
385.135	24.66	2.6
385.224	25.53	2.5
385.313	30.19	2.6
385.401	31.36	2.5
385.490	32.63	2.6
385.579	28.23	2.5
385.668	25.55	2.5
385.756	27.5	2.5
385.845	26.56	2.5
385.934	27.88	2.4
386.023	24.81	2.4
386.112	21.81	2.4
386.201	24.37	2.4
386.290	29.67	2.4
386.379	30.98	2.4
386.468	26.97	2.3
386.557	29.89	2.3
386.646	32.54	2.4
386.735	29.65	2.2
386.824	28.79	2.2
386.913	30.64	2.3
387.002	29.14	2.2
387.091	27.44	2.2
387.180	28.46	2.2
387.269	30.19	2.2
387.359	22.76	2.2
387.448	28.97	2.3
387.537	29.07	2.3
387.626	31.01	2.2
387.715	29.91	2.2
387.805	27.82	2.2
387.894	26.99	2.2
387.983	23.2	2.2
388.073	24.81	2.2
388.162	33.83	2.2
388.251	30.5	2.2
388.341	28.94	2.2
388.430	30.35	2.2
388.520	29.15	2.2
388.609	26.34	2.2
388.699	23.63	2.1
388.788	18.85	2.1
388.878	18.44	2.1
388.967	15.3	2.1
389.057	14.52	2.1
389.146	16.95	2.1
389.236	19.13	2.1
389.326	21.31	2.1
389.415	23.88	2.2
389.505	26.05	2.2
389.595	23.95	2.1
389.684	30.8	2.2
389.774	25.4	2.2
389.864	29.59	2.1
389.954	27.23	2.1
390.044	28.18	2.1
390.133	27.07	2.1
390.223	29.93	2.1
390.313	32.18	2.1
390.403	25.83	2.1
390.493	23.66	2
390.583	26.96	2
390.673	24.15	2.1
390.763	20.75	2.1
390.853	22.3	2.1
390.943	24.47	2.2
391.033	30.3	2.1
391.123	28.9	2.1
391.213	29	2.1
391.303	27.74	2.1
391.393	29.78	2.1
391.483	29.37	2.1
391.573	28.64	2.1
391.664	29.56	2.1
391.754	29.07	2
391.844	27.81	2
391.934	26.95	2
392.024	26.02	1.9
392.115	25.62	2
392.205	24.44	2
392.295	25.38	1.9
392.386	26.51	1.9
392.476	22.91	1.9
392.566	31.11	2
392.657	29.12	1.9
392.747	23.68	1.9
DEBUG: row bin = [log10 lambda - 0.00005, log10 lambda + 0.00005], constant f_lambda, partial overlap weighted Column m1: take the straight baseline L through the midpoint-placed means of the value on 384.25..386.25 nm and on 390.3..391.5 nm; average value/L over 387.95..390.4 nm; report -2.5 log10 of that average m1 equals 0.065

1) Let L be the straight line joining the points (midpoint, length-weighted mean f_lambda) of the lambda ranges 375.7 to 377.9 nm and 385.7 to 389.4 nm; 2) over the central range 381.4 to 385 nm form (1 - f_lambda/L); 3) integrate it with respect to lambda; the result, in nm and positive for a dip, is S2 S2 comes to 0.21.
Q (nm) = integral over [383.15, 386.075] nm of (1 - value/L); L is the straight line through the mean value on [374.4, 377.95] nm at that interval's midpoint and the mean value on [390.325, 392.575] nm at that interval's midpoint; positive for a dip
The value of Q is 0.07 nm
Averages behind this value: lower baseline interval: 22.4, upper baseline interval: 26.7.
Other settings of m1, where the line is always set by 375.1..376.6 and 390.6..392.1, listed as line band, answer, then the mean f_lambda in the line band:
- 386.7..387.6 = -0.10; 28.6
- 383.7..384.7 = 0.18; 21.3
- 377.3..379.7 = -0.11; 26.1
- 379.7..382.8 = -0.06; 25.6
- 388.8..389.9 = 0.21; 22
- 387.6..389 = 0.00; 26.2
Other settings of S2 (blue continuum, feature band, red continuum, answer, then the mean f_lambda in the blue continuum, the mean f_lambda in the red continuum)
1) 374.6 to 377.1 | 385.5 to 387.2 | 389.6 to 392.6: -0.156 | 22.4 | 27.1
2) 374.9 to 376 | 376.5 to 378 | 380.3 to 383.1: -0.020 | 21.3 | 26.4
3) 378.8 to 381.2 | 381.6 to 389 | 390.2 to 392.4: 0.097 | 25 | 27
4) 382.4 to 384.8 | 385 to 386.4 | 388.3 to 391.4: -0.279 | 22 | 25.1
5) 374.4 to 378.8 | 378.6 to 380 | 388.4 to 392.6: -0.012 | 23.5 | 25.6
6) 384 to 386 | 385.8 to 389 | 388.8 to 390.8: -0.256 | 26.4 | 24.1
